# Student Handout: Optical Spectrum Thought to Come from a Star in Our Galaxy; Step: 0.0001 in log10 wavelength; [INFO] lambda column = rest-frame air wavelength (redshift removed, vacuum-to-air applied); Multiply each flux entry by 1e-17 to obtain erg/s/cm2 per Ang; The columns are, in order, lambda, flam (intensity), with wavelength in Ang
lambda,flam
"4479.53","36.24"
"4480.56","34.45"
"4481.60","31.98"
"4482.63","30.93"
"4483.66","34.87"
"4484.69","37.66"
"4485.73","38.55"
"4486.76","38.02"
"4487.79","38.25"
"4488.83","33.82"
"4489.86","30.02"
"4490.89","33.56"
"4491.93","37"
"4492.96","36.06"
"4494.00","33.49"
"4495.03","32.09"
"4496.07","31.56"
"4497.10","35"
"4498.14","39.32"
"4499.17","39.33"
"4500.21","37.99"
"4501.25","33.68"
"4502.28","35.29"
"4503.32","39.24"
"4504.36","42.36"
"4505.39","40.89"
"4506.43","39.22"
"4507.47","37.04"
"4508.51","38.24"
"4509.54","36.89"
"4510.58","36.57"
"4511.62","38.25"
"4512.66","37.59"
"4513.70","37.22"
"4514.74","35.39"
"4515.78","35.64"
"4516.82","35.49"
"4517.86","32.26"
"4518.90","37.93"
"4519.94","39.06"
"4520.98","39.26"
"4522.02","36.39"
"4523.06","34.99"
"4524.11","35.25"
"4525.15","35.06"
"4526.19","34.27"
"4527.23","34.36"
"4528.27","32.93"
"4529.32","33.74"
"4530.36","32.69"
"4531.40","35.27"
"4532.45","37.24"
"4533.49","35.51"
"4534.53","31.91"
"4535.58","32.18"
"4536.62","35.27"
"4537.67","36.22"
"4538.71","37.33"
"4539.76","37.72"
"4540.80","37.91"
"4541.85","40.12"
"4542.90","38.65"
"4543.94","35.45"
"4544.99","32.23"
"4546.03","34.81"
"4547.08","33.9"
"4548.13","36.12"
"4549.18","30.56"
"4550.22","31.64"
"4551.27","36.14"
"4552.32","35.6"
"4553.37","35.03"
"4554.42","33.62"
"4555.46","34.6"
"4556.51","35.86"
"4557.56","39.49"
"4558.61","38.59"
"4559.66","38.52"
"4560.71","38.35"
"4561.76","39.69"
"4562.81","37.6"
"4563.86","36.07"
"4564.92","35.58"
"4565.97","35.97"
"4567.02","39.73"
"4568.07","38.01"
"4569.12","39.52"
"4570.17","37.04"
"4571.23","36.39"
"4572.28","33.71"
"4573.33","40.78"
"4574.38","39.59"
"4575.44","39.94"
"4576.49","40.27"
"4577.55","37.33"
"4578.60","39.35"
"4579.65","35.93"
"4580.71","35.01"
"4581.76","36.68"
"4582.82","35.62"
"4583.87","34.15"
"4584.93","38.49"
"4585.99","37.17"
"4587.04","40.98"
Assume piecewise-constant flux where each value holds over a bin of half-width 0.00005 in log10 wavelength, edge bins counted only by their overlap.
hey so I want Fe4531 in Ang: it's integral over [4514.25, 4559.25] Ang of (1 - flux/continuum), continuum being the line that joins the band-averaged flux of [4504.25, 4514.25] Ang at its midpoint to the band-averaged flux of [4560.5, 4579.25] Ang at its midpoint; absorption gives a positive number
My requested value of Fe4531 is 3.2 Ang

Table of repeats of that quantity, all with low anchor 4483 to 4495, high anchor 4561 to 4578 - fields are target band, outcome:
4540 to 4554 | 0.73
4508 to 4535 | 0.49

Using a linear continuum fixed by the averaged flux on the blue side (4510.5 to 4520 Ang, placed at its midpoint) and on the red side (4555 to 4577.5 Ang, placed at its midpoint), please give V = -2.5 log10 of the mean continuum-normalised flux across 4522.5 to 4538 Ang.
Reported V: 0.07 mag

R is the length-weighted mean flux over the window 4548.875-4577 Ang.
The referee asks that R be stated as 37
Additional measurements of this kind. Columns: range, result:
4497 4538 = 36.3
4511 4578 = 36.3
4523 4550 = 35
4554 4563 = 37.4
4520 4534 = 35.3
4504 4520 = 37.4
